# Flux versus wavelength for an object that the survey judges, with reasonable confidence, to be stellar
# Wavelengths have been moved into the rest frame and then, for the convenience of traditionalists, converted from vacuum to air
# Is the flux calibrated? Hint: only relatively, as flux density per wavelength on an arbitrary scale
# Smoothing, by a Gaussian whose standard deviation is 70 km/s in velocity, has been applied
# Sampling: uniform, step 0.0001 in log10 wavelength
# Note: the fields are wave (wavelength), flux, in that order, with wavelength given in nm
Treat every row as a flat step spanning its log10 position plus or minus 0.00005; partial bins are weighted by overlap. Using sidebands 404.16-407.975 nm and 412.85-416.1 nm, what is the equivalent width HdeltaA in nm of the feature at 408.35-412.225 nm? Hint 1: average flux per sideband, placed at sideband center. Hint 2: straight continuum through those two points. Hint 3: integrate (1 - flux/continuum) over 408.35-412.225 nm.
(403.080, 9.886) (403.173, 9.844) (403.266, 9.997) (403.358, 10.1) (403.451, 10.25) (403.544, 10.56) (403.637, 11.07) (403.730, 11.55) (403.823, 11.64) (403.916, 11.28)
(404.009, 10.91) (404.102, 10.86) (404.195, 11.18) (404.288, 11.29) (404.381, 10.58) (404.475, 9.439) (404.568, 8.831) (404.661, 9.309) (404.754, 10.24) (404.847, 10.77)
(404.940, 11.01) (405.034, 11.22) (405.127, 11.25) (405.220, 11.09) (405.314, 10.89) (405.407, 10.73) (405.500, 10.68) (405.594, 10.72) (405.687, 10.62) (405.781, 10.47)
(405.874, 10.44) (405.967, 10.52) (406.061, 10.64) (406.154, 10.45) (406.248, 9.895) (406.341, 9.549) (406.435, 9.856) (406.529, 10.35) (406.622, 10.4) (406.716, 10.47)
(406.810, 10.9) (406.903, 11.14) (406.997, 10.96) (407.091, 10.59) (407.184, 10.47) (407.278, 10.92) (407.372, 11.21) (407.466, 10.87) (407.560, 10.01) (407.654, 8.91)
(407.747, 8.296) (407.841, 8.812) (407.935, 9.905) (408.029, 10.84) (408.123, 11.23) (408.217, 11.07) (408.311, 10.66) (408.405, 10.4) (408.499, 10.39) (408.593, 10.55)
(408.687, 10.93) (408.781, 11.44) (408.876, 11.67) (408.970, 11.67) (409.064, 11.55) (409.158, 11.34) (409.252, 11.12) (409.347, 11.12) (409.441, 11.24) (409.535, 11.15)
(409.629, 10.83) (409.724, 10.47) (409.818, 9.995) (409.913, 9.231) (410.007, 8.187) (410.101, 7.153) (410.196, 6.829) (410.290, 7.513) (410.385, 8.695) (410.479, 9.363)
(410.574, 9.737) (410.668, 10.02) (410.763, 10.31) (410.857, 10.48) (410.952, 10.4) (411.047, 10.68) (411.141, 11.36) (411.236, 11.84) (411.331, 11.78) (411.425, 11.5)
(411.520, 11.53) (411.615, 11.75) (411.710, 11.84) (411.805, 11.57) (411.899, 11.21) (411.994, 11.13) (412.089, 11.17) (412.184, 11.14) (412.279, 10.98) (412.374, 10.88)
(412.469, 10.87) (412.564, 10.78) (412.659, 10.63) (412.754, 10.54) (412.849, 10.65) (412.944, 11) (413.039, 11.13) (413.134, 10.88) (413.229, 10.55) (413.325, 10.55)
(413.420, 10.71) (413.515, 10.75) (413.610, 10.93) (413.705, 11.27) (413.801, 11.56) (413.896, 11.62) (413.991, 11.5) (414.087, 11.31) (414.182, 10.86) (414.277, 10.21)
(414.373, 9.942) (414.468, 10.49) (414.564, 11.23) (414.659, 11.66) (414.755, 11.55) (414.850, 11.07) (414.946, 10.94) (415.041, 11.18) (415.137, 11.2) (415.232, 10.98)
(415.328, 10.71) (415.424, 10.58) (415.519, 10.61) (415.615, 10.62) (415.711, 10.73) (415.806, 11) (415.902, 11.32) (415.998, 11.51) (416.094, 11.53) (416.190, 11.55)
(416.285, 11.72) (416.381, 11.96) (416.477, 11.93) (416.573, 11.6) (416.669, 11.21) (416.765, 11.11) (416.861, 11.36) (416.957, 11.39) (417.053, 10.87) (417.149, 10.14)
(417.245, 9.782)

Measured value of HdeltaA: 0.051 nm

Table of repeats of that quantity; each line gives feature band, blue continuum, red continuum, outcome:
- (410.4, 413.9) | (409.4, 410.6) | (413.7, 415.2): -0.27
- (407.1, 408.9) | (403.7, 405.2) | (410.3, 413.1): 0.05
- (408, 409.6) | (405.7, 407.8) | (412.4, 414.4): -0.09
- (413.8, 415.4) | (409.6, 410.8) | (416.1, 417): -0.04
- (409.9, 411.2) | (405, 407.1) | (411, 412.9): 0.21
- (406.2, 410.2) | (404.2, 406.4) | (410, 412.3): 0.02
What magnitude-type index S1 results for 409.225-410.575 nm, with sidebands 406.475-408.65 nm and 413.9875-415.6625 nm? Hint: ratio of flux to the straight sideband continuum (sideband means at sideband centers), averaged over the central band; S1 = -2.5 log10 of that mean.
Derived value 0.119 mag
